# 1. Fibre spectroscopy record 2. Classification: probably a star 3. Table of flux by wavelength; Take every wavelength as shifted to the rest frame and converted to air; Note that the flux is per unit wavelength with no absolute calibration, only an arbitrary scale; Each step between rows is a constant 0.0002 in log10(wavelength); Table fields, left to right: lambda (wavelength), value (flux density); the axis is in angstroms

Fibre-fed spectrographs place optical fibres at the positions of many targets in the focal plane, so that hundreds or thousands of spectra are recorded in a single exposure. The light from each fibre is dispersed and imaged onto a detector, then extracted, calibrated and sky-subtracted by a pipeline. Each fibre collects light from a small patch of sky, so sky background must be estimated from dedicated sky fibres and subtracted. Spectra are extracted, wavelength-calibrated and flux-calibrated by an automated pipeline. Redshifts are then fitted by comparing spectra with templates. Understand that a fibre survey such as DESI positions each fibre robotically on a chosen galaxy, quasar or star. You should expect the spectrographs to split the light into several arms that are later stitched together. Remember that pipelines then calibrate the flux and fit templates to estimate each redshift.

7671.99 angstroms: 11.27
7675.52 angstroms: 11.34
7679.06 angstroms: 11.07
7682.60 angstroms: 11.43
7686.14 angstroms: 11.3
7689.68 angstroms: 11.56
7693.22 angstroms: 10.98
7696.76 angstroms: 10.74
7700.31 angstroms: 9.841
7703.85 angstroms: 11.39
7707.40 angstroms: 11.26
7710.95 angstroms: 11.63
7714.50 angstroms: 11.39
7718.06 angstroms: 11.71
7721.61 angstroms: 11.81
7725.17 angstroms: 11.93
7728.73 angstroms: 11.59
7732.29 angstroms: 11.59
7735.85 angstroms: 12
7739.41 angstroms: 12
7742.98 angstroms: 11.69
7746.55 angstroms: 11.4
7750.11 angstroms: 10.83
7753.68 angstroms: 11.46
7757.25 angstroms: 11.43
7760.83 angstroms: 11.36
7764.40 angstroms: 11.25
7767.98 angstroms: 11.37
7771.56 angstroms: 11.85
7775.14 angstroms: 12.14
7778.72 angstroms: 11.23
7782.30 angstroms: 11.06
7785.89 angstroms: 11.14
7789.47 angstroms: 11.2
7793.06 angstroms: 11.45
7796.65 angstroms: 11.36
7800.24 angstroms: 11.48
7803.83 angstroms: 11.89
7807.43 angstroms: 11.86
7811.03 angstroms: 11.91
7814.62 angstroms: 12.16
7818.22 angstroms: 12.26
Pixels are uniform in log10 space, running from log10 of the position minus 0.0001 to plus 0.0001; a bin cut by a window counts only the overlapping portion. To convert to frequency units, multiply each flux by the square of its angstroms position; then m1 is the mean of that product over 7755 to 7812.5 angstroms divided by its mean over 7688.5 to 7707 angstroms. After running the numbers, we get 1.08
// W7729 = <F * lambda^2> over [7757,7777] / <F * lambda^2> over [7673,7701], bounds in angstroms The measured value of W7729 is 1.1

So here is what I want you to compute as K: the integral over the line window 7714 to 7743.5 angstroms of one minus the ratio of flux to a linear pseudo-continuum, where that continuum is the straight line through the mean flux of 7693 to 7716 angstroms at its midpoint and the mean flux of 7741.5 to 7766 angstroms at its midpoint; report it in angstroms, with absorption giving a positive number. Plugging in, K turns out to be -1.52 angstroms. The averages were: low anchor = 11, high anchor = 11.3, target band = 11.8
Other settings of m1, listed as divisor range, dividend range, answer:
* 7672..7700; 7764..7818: 1.07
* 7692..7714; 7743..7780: 1.06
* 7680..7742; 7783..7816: 1.04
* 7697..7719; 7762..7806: 1.05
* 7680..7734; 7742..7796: 1.02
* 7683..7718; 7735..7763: 1.04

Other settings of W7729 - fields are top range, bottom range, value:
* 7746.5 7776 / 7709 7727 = 0.99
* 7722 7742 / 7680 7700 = 1.08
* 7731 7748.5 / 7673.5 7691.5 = 1.05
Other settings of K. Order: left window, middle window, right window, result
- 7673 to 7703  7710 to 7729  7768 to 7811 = -0.8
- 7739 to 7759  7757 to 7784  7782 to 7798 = -0.3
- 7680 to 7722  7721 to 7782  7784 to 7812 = -1.0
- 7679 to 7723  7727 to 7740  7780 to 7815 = -0.5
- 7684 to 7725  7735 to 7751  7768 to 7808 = -0.3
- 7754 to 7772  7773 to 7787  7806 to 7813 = 0.2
